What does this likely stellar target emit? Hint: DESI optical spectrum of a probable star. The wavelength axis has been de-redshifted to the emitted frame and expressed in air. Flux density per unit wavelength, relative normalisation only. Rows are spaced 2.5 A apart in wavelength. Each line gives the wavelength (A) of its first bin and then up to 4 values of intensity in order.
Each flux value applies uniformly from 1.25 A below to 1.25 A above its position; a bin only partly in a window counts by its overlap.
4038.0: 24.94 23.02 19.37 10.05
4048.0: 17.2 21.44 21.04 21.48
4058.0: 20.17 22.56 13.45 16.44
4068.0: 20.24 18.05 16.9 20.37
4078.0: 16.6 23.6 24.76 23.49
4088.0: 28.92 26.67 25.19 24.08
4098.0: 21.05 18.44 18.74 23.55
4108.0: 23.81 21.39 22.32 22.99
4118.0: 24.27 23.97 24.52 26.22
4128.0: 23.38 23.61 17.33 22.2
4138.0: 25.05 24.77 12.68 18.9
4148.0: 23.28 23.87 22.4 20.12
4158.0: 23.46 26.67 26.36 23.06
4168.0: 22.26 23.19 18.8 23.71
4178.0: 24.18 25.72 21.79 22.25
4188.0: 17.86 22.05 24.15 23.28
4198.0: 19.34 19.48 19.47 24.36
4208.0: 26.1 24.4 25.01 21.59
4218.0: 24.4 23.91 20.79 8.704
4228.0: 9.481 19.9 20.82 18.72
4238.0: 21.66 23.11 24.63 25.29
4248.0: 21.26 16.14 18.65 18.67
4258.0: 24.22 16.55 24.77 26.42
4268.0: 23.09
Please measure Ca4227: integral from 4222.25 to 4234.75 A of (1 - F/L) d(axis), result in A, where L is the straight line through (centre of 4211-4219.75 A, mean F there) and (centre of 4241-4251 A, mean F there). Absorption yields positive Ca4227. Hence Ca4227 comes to 3.9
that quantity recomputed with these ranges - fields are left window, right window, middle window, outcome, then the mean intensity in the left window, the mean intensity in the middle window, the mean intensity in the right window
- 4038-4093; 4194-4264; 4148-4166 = -2.6 A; 20.5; 23.7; 20.9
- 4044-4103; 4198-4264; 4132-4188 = -4.4 A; 20.5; 22.3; 20.8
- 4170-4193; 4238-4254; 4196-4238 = 2.7 A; 22.2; 20.5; 21.6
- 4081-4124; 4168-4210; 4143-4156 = 1.1 A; 23.4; 20.9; 22.3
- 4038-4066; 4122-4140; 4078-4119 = -3.1 A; 19.1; 23.1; 23.2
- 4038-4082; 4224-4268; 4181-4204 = -1.7 A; 19.1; 21.2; 20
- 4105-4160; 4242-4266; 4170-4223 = -1.5 A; 22.5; 22.6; 21.5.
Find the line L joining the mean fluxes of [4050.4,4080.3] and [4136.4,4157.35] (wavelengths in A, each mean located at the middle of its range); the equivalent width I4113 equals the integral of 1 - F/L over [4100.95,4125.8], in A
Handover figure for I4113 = -2.9 A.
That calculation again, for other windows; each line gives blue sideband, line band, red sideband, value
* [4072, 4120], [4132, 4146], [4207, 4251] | 1.1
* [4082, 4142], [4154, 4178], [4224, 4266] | -1.3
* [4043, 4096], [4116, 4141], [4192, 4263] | -3.4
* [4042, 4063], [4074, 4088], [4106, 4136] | -1.2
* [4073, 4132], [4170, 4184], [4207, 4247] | -0.7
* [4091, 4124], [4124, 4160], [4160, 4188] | 1.4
